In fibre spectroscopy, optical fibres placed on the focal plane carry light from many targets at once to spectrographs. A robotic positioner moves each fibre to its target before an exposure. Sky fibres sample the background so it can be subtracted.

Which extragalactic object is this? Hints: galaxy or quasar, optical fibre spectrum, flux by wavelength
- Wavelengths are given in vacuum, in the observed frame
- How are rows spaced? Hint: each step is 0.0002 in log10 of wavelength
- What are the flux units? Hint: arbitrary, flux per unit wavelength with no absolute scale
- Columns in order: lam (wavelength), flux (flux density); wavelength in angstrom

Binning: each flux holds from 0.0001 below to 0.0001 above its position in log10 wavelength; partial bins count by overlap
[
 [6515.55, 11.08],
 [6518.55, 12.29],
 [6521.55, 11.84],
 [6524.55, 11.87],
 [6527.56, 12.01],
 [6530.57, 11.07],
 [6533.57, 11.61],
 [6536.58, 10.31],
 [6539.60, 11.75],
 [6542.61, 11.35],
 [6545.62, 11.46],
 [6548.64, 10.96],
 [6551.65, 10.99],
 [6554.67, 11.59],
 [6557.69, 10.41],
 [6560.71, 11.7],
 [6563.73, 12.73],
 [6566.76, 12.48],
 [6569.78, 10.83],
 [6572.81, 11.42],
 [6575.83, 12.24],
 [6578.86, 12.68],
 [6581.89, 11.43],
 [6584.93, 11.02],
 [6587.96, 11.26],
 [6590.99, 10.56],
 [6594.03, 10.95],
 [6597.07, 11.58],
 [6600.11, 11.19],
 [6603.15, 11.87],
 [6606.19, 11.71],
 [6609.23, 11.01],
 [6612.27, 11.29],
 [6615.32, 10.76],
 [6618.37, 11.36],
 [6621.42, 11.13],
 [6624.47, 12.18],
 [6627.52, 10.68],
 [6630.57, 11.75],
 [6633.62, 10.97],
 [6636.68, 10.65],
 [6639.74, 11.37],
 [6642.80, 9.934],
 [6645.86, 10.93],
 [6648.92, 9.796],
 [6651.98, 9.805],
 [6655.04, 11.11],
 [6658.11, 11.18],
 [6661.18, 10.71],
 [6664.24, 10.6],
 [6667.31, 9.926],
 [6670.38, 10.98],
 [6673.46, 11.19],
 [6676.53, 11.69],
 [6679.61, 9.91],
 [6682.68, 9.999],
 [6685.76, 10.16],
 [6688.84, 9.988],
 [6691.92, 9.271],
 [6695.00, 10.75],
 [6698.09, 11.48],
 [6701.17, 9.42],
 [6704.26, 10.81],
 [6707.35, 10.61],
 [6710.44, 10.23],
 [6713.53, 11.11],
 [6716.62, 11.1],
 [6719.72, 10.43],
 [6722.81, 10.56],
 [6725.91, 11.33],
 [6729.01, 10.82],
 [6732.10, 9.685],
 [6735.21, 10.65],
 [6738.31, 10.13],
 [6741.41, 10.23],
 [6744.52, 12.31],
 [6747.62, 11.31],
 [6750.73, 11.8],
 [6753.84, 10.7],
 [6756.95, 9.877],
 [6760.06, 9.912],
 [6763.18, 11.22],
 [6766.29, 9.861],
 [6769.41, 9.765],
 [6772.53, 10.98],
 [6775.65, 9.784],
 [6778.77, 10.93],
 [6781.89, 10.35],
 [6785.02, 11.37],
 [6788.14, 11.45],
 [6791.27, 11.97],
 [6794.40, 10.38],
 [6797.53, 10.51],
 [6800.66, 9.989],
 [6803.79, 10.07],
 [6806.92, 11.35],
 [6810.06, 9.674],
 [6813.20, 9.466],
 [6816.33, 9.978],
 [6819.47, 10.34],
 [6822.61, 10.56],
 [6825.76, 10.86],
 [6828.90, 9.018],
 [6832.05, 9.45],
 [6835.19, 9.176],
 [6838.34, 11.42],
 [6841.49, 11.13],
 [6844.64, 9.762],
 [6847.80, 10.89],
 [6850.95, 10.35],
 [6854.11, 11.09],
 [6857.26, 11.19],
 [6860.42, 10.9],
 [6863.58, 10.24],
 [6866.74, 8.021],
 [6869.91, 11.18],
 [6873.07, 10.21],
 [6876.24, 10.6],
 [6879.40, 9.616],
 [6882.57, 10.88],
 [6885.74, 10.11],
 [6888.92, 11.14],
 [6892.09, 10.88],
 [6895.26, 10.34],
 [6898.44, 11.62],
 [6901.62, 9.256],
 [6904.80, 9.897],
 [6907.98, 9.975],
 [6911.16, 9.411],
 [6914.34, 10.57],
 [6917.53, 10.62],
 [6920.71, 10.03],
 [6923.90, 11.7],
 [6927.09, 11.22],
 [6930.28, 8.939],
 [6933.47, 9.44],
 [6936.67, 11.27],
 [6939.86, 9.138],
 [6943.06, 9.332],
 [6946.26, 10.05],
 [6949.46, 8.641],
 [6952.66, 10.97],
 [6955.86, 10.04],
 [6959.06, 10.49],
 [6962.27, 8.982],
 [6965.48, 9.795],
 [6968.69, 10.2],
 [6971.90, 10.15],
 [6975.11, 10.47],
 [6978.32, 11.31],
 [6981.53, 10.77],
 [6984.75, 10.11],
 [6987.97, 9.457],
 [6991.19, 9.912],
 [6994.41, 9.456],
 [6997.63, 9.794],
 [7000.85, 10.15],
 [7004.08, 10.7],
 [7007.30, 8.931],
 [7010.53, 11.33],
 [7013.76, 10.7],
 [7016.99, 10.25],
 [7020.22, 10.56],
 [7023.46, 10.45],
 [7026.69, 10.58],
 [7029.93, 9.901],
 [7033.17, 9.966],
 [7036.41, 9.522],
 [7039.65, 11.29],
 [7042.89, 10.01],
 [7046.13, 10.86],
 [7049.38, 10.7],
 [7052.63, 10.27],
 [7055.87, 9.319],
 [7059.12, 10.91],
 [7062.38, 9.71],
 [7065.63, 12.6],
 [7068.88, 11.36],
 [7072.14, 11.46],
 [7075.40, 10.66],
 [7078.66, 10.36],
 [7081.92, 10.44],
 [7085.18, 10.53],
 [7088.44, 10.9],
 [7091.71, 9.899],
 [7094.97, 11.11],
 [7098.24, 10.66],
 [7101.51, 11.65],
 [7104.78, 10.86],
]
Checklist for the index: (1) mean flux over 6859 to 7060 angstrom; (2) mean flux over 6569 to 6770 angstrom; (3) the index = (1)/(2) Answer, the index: 0.9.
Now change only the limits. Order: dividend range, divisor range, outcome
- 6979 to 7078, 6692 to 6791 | 0.97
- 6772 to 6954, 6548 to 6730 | 0.94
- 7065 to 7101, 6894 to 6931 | 1.05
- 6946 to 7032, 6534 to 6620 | 0.89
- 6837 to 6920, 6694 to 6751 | 0.97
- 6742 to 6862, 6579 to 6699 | 0.97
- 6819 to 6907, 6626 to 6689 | 0.97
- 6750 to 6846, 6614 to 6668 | 0.96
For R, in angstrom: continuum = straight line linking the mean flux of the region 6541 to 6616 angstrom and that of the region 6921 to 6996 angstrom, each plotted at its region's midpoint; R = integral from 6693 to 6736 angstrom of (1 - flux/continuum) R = 1.2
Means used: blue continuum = 11.4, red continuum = 10.1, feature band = 10.6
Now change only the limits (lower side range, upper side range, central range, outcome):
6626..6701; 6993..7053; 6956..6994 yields 0.8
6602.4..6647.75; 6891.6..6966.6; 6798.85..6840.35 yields 1.4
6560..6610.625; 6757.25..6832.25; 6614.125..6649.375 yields 1.0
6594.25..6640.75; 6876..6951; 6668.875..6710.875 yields 2.1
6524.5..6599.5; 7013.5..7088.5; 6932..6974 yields 3.3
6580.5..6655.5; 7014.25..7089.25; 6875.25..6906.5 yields 0.9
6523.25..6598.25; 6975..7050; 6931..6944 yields 0.9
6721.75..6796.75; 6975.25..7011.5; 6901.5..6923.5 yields 0.5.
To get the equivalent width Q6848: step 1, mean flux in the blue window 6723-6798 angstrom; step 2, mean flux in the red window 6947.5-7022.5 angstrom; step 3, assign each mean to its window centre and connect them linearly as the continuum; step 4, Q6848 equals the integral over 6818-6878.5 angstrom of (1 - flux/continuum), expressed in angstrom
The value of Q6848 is 1.0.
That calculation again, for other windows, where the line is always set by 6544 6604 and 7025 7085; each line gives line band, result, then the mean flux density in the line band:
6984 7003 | 1.50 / 9.82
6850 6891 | 1.76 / 10.4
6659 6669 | 0.73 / 10.5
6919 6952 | 2.37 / 10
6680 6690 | 1.08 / 10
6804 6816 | 0.96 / 10.1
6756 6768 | 0.95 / 10.2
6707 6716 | 0.40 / 10.7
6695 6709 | 0.78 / 10.6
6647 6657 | 0.89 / 10.3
